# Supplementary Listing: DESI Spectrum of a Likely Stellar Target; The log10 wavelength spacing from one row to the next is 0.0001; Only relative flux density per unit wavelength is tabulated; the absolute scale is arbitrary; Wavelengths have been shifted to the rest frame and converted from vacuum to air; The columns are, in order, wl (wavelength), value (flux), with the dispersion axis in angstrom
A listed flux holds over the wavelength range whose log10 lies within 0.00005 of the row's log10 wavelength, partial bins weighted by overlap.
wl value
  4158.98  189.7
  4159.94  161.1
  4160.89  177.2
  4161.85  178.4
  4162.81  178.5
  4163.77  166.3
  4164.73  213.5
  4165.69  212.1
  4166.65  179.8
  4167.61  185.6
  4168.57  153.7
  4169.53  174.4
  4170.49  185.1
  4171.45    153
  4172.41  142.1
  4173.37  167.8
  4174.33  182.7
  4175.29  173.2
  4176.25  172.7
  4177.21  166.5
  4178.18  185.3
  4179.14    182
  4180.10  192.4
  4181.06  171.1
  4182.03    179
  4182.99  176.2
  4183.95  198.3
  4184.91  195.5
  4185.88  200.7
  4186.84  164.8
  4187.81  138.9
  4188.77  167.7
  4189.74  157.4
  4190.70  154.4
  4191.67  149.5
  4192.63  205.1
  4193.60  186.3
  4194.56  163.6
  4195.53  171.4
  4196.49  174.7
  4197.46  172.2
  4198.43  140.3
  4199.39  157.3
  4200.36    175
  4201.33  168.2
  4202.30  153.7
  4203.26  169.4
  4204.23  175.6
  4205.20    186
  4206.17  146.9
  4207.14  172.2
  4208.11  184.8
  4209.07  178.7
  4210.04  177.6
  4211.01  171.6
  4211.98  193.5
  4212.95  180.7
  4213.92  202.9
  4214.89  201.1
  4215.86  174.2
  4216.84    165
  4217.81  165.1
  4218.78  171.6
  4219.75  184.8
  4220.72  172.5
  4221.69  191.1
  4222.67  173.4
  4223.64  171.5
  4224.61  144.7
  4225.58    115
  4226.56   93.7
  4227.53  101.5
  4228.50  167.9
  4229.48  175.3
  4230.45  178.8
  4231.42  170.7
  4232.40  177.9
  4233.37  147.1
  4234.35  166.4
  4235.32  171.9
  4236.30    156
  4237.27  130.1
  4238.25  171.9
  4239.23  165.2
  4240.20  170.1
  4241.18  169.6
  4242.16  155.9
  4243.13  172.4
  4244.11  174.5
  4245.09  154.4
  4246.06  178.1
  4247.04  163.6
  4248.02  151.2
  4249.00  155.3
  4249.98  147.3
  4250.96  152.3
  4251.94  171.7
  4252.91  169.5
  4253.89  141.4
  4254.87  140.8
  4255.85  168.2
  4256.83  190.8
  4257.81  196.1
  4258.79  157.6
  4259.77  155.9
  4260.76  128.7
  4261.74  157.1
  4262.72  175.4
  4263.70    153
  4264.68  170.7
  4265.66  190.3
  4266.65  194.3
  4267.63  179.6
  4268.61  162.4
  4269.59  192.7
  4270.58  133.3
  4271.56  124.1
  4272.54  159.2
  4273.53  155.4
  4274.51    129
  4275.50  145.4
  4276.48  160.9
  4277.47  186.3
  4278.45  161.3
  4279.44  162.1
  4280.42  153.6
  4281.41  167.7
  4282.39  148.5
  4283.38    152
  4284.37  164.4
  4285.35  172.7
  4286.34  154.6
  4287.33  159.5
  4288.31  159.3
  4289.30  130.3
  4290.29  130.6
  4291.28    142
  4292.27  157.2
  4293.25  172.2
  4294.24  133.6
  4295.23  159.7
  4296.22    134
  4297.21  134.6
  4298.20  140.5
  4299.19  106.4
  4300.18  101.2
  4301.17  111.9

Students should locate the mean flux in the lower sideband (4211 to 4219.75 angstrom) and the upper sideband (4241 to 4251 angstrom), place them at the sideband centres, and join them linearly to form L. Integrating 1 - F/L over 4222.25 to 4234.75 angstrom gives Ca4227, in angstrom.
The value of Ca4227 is 1.5 angstrom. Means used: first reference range 181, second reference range 161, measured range 152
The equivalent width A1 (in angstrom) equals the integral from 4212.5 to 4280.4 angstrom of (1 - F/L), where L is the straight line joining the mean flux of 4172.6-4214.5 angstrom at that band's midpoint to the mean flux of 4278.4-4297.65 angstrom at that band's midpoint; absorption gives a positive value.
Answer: -0.5 angstrom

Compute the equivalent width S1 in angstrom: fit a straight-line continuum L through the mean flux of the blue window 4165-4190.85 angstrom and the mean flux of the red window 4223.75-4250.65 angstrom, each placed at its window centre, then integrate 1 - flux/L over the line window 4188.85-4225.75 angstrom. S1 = -1.2 angstrom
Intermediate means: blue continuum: 175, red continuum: 157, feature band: 171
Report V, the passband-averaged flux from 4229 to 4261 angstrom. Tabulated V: 163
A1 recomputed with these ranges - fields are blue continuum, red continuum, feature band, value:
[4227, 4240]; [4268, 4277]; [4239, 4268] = -1.7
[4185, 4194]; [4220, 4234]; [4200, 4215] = -1.2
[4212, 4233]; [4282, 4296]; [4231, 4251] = 0.0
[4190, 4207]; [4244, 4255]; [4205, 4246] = -0.9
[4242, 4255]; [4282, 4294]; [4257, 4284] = -0.9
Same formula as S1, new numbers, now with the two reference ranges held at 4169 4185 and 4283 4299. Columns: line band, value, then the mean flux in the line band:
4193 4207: 0.2 angstrom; 168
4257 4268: -1.0 angstrom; 169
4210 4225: -1.0 angstrom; 178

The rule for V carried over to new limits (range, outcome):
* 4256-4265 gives 165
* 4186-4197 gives 168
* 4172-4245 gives 169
